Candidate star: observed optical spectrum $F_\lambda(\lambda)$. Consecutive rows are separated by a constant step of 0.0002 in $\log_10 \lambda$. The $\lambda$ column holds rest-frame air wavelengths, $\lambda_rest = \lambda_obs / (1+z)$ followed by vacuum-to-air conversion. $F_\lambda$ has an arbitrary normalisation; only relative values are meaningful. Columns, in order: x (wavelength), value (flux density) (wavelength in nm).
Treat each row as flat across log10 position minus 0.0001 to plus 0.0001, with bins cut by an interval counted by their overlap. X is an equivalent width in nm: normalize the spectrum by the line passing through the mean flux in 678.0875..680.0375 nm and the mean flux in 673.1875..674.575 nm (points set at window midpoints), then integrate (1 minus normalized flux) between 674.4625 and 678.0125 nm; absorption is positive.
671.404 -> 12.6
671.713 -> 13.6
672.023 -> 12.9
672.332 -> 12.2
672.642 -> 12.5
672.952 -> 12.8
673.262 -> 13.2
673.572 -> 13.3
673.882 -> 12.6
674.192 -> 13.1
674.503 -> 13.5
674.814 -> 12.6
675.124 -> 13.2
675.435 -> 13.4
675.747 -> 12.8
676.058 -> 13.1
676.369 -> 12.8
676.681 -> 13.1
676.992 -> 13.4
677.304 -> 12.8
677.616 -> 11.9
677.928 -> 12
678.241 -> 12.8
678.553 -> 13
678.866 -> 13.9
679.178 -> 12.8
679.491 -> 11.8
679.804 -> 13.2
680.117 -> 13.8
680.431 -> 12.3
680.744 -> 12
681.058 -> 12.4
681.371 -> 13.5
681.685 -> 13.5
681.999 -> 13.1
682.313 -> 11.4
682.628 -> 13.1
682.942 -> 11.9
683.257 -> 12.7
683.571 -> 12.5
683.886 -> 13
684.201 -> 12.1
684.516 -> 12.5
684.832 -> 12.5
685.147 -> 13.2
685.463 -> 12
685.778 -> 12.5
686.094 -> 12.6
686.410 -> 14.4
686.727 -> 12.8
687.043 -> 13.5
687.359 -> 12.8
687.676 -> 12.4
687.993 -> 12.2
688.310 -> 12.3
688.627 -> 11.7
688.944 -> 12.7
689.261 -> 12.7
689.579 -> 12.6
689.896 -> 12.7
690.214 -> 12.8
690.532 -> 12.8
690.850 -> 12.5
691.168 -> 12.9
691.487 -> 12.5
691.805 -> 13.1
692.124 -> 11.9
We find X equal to 0.04 nm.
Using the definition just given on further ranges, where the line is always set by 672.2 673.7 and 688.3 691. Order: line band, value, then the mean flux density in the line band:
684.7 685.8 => 0.00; 12.6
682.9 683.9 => 0.01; 12.5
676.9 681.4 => -0.01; 12.7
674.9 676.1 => -0.03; 13.1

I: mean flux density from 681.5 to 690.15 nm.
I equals 12.6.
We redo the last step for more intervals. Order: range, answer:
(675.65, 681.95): 12.9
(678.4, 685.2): 12.7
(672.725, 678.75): 12.9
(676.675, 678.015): 12.6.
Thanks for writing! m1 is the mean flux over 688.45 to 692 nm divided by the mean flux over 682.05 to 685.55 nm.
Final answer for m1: 1.0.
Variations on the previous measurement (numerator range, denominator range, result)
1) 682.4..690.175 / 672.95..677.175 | 0.97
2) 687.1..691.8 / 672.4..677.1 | 0.97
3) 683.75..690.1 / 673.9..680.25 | 0.98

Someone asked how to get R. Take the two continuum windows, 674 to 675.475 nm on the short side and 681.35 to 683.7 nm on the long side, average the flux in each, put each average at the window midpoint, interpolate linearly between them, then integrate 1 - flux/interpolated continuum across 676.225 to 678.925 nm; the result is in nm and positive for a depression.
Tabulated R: 0.03 nm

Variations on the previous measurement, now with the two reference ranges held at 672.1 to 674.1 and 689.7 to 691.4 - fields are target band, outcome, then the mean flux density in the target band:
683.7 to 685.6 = 0.03 nm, 12.6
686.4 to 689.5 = 0.02 nm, 12.7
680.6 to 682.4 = 0.01 nm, 12.7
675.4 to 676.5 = -0.02 nm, 13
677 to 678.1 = 0.03 nm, 12.4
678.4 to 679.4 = -0.03 nm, 13.1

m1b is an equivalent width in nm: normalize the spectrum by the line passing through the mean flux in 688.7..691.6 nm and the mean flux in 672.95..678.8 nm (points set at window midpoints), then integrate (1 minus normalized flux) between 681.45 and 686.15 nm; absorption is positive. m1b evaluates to 0.07 nm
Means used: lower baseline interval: 12.9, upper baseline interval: 12.7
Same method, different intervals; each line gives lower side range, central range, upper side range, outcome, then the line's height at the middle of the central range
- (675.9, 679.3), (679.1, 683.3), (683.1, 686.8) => 0.04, 12.8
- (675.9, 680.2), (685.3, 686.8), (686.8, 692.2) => -0.02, 12.7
